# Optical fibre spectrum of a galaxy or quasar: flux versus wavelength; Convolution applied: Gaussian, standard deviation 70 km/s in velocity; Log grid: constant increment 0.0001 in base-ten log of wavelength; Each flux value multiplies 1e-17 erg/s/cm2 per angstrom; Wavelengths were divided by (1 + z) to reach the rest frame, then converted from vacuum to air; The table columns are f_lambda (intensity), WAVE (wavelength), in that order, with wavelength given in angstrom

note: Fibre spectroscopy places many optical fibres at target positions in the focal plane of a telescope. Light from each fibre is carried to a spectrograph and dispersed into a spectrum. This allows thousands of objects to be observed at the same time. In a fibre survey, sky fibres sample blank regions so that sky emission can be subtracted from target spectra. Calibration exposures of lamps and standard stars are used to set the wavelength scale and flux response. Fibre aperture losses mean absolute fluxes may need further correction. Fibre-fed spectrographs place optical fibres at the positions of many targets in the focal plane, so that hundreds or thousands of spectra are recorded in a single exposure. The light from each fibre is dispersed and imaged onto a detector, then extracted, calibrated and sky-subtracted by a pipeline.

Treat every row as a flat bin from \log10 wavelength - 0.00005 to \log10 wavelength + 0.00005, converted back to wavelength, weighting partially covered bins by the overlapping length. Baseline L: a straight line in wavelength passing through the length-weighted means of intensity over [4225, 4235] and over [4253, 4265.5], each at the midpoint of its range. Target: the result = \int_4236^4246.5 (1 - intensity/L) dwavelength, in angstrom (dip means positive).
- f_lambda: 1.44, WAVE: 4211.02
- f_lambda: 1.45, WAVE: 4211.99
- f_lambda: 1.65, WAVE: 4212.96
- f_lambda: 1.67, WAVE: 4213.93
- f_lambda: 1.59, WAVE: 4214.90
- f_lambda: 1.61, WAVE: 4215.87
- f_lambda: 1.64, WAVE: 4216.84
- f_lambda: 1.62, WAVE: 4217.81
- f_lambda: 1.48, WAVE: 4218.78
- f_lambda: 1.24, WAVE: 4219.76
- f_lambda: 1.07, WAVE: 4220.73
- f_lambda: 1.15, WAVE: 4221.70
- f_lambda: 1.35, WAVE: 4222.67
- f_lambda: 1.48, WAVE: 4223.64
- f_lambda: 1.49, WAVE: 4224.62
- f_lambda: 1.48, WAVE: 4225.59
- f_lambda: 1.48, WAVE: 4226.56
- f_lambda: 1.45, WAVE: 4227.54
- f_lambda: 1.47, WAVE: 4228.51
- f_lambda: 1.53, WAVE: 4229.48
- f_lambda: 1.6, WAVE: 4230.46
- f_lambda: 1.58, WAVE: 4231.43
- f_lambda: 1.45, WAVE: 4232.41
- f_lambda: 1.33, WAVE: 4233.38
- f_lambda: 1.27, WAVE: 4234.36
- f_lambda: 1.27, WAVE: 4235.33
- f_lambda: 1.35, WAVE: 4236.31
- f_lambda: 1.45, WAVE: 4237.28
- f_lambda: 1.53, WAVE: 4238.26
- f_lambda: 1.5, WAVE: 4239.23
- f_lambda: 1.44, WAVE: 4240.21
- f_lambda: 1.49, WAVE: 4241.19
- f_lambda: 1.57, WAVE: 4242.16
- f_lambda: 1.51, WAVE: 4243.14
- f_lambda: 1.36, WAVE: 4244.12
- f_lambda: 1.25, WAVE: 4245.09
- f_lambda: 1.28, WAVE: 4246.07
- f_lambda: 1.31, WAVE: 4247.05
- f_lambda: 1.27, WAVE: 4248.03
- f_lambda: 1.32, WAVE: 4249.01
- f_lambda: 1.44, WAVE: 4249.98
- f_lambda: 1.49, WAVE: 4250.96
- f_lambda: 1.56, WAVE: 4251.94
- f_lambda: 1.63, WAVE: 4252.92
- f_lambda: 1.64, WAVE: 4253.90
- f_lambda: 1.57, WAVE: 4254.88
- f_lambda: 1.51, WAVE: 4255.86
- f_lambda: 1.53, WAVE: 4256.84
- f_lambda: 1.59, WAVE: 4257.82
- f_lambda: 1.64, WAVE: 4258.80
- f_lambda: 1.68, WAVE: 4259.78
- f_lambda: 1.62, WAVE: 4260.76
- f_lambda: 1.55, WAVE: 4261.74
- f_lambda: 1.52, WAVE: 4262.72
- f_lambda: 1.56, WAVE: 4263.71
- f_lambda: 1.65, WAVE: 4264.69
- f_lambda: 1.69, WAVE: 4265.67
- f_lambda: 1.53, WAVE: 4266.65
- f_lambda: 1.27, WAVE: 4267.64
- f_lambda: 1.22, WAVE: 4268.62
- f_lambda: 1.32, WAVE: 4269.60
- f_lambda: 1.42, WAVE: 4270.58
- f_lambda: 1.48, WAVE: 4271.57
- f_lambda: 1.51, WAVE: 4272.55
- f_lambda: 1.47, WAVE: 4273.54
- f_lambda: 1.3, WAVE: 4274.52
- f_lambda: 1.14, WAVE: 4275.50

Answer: 0.6 angstrom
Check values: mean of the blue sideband 1.46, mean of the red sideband 1.59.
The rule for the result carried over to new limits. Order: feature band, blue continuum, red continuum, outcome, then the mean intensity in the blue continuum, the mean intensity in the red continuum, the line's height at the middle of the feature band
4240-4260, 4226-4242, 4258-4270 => 0.2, 1.45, 1.52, 1.49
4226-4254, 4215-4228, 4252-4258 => 1.3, 1.43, 1.58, 1.51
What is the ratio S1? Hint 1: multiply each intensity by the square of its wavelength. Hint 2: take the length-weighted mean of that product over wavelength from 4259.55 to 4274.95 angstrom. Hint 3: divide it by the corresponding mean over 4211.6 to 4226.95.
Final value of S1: 1.04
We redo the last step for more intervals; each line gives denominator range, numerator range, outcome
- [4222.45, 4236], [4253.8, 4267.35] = 1.11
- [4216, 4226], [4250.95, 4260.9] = 1.15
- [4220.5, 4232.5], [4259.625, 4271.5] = 1.06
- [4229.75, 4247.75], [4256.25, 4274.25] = 1.08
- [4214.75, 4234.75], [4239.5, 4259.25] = 1.03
